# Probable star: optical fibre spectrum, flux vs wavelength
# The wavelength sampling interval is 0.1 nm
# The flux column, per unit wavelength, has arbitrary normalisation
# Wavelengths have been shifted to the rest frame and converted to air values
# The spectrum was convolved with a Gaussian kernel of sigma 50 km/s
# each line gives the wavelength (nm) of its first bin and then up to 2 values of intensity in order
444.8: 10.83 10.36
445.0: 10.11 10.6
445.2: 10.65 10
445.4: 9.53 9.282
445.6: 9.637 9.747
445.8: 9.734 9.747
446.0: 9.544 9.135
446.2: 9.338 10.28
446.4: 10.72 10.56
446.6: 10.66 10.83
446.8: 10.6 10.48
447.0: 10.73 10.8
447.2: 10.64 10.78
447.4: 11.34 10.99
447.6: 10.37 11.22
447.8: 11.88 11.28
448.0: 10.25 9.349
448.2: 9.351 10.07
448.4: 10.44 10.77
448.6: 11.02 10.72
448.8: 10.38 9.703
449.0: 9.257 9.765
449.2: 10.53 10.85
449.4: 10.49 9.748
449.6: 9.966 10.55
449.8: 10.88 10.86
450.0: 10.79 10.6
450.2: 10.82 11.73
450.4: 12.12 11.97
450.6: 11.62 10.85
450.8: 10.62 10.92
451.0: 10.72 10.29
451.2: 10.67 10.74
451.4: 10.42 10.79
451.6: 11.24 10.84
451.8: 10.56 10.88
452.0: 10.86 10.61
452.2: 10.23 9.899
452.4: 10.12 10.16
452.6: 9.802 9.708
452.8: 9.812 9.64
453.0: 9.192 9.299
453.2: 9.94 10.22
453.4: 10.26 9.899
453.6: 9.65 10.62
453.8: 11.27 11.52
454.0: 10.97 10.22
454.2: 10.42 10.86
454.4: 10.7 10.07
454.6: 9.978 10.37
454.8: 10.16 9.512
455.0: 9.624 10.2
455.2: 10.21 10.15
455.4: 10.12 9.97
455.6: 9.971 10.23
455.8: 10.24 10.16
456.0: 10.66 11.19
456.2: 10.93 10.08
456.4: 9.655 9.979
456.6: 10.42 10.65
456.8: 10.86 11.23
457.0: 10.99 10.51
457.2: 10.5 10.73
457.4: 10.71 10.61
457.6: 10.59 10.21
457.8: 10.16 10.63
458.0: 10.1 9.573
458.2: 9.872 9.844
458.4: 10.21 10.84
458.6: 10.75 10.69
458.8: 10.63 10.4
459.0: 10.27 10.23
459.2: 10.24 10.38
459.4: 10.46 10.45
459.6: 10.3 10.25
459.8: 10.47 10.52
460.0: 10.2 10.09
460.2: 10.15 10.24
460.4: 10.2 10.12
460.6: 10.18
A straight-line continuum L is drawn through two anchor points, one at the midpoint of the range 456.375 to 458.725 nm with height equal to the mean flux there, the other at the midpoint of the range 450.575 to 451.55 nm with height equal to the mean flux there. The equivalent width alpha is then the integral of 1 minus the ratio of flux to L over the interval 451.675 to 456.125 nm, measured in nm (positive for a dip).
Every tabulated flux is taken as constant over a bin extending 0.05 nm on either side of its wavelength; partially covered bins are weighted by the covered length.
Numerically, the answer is 0.156 nm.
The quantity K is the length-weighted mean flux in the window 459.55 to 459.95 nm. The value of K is 10.4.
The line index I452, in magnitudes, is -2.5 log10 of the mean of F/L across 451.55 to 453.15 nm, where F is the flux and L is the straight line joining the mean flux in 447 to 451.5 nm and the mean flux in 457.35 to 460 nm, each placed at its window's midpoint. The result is 0.040 mag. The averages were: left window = 10.7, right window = 10.4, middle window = 10.2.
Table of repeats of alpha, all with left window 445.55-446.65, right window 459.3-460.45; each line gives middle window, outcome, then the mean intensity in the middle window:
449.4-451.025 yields -0.14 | 10.9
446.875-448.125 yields -0.11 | 10.8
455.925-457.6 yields -0.06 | 10.6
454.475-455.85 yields 0.02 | 10.1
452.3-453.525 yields 0.03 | 9.84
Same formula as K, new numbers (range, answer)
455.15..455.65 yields 10.1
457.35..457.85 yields 10.5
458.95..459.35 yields 10.3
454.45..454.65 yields 10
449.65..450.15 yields 10.7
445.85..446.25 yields 9.44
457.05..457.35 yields 10.6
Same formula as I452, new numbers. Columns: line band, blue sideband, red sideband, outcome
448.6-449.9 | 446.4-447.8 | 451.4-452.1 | 0.05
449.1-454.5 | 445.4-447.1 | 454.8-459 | -0.03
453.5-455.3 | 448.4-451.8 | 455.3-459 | 0.02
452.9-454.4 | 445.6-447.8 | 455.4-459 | 0.01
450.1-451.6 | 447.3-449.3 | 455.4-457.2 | -0.06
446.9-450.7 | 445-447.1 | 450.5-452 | -0.02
